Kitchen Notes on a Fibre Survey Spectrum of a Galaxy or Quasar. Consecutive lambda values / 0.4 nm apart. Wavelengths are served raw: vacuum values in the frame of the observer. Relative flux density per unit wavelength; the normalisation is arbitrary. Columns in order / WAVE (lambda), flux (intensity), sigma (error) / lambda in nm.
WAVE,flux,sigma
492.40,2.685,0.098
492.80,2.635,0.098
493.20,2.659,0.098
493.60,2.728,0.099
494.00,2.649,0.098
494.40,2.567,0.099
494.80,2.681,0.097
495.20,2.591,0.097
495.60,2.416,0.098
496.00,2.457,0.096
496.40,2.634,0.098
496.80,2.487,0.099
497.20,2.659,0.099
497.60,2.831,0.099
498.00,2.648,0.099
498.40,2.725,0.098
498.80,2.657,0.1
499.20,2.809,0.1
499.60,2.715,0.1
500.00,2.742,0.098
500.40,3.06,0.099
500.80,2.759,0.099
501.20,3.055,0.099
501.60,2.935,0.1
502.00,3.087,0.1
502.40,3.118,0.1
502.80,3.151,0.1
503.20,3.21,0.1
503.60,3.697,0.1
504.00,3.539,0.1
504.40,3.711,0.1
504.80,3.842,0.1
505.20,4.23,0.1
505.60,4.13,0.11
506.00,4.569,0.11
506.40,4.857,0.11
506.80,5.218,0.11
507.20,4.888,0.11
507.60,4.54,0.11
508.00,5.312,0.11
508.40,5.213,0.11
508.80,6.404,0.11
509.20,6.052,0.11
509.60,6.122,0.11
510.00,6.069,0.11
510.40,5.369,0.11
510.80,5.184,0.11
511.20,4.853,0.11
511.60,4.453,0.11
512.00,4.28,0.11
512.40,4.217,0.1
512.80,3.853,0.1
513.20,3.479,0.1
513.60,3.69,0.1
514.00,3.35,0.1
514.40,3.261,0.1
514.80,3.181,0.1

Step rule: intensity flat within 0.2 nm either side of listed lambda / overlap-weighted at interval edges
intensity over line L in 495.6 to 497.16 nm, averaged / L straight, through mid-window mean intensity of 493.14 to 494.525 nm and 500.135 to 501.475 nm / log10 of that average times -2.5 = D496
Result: 0.10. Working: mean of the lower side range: 2.65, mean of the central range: 2.53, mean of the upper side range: 2.95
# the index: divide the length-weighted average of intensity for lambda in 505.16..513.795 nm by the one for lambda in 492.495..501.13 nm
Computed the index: 1.8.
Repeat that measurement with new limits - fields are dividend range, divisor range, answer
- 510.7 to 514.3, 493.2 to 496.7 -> 1.58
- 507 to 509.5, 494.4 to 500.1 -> 2.06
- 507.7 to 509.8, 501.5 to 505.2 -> 1.68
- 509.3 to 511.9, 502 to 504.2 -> 1.60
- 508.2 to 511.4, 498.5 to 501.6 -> 2.00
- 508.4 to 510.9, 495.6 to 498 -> 2.25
